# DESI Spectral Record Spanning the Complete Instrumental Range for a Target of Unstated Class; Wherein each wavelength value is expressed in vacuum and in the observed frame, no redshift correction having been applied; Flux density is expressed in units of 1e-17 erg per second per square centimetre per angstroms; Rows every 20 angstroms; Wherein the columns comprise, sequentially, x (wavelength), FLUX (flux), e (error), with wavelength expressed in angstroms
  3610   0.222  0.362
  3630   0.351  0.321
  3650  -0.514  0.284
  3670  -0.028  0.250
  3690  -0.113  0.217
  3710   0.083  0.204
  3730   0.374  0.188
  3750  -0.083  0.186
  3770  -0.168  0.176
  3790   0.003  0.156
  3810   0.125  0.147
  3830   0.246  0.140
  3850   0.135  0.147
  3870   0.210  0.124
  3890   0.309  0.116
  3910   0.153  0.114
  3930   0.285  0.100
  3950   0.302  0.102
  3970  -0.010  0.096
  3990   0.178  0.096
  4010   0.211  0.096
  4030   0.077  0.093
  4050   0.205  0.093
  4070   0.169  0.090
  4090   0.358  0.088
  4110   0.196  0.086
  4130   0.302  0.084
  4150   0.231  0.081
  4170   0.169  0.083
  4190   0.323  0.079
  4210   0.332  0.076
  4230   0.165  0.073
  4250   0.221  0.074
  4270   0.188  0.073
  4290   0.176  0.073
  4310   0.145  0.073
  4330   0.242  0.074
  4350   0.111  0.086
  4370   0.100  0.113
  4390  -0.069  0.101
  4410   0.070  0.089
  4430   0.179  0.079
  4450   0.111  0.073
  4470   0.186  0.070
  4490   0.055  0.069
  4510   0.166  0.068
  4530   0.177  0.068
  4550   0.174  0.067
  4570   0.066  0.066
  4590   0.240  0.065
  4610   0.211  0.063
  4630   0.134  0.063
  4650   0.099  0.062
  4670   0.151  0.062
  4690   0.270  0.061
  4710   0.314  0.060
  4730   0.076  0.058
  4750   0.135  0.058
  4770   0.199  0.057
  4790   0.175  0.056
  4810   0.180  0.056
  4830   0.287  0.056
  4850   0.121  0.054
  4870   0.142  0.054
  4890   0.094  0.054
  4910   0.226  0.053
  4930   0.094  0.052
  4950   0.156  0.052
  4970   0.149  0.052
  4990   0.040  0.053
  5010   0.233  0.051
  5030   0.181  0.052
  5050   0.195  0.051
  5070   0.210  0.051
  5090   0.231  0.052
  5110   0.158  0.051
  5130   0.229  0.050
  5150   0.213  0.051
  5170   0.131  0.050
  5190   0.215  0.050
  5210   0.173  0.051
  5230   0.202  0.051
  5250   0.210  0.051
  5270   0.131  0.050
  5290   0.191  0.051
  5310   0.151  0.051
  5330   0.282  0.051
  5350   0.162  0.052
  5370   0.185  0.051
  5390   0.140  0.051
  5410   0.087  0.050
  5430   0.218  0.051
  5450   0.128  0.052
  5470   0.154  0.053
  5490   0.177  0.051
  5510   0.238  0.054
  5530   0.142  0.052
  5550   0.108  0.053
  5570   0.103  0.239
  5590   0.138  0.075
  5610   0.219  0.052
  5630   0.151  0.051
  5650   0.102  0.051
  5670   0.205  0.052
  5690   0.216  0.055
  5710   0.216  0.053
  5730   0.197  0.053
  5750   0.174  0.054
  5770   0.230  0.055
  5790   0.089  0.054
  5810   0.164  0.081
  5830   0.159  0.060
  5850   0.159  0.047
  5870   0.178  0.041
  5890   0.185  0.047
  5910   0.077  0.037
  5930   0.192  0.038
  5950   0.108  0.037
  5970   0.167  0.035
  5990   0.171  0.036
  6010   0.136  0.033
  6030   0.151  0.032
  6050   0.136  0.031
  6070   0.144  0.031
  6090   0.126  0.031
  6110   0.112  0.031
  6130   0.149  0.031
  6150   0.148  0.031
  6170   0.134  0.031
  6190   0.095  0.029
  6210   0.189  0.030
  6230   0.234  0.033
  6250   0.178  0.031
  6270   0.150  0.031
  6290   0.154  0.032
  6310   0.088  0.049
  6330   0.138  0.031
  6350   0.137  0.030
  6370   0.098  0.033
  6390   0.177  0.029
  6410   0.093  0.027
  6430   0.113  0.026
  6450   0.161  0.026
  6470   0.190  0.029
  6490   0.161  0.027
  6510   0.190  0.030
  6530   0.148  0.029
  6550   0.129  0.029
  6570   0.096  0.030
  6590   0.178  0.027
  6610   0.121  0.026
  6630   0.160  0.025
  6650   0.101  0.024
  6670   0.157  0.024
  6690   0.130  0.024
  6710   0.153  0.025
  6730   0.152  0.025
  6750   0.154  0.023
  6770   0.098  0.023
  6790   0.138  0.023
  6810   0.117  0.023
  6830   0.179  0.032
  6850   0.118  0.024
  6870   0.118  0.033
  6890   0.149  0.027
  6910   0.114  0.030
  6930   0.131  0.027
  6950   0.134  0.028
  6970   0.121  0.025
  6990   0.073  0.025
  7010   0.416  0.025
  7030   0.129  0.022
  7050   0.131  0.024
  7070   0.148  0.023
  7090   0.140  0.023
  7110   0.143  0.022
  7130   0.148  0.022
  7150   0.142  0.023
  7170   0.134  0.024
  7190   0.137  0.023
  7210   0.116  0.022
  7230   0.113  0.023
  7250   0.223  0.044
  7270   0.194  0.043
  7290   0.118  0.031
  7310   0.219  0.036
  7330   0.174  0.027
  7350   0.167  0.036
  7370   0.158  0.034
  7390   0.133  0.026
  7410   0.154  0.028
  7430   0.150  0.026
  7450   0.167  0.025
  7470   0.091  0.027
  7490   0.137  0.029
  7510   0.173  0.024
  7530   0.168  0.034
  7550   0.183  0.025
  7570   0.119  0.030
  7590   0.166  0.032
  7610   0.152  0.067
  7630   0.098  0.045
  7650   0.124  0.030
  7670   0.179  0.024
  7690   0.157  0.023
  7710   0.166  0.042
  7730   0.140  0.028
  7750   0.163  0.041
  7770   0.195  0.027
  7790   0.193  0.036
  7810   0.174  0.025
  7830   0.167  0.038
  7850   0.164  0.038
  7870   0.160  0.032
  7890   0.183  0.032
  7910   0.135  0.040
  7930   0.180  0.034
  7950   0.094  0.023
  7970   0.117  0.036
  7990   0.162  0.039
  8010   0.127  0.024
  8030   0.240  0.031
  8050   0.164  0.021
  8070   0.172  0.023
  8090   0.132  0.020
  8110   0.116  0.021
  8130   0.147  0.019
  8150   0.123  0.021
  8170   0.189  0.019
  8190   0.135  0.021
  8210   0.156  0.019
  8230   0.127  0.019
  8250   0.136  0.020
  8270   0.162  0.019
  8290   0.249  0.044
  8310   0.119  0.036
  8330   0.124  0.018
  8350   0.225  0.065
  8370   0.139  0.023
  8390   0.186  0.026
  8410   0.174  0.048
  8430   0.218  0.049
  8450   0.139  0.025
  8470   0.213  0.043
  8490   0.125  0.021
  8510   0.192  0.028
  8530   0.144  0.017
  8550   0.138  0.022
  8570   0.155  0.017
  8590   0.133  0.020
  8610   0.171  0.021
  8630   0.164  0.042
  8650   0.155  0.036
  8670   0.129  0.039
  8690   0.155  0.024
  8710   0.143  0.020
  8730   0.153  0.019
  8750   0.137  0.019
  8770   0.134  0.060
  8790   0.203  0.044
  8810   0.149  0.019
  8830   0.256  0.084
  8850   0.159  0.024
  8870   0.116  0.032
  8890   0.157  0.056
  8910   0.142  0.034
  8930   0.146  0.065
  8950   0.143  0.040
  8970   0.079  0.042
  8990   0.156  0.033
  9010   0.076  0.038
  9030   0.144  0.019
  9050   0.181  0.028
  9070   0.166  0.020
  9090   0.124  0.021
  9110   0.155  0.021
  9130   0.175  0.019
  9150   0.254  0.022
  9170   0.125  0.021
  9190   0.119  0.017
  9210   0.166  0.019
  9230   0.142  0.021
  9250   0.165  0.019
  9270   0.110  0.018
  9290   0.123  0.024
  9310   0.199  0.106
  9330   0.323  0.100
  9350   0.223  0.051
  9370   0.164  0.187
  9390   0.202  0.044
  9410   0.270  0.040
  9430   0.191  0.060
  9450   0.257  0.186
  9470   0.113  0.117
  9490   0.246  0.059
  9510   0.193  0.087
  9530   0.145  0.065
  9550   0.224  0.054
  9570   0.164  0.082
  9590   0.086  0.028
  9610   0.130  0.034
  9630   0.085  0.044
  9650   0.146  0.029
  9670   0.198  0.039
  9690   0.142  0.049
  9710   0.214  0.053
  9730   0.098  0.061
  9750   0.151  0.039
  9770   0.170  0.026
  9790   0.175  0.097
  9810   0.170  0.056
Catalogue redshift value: 0.88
